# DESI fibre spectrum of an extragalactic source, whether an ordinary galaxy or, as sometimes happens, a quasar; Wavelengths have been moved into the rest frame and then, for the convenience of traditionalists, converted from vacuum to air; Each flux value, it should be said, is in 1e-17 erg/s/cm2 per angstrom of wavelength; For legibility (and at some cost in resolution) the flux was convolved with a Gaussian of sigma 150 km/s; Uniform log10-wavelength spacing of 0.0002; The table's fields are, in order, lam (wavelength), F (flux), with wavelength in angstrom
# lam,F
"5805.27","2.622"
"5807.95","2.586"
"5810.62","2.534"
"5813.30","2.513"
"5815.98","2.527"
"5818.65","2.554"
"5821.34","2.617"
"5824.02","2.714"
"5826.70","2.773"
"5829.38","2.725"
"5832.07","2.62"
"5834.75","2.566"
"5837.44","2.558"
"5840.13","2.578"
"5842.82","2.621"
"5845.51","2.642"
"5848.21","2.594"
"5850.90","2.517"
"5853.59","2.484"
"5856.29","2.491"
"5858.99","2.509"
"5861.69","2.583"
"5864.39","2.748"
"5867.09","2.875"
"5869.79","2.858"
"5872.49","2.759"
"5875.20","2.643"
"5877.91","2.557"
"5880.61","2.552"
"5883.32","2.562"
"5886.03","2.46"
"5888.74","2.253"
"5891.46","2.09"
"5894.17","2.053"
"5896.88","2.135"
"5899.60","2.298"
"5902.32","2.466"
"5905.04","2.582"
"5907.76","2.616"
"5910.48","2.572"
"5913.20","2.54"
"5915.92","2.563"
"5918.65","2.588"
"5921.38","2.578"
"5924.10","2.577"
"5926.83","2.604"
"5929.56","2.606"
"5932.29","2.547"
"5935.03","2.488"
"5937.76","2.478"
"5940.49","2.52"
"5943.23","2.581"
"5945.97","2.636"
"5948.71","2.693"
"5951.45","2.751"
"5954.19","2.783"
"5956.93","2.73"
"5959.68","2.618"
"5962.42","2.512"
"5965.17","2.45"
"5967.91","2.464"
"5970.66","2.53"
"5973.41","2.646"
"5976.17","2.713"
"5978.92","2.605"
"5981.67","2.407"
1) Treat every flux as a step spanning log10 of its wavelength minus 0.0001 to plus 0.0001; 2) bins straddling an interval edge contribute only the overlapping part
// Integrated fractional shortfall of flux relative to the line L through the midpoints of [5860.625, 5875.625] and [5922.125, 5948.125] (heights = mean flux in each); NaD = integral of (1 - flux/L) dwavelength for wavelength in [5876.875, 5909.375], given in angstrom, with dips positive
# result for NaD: 3.6 angstrom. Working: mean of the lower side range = 2.75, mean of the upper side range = 2.56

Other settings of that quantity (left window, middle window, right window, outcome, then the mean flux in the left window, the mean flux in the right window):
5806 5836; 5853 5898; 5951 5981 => 1.8 angstrom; 2.61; 2.61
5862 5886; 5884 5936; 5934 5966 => 3.7 angstrom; 2.68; 2.61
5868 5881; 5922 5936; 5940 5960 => 0.6 angstrom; 2.69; 2.67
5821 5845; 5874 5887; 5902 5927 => 0.2 angstrom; 2.64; 2.57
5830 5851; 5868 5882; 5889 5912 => -1.3 angstrom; 2.6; 2.35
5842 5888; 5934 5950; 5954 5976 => 0.2 angstrom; 2.61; 2.59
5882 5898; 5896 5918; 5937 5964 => -1.1 angstrom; 2.26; 2.63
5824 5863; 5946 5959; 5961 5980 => -0.8 angstrom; 2.59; 2.56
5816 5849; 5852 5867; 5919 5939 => 0.1 angstrom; 2.63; 2.56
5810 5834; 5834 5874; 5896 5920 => -0.8 angstrom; 2.62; 2.49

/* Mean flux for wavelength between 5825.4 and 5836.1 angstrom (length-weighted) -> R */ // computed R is 2.67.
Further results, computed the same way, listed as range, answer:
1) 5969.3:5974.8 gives 2.58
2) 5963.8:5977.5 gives 2.56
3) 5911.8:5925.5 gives 2.57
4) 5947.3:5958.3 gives 2.74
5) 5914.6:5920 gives 2.57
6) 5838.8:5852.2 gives 2.59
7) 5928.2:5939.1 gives 2.53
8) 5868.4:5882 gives 2.67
